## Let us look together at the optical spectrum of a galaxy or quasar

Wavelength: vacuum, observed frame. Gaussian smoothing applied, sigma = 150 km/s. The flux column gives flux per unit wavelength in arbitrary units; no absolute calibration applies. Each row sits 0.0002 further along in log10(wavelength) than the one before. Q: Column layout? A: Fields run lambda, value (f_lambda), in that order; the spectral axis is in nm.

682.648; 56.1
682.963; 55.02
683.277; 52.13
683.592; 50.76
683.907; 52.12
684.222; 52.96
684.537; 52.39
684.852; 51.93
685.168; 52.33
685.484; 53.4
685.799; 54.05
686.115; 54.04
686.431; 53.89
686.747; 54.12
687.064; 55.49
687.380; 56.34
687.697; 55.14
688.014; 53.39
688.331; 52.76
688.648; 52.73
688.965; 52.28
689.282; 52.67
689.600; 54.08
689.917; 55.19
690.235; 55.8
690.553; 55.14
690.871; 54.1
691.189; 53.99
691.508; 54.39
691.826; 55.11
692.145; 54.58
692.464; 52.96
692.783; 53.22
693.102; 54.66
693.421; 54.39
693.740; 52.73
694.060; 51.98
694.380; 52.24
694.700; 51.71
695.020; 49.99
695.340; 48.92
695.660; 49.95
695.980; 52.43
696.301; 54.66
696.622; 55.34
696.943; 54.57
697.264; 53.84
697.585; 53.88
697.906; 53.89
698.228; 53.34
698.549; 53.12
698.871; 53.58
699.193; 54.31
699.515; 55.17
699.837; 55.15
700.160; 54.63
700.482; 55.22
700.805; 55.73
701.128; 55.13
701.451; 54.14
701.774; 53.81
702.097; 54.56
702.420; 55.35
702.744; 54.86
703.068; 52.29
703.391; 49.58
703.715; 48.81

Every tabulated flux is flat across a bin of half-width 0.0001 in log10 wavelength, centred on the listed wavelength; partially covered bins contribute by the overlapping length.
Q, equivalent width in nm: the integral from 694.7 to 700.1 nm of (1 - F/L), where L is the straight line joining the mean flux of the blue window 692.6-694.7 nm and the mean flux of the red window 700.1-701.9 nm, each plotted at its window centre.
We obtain 0.07 nm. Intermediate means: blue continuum 53.1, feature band 53.2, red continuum 54.8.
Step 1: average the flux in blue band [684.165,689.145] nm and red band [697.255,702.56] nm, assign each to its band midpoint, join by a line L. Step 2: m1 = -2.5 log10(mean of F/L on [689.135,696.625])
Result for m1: 0.01 mag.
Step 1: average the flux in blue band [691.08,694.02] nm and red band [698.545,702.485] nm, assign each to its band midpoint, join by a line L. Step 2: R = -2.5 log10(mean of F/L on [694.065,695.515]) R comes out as 0.07 mag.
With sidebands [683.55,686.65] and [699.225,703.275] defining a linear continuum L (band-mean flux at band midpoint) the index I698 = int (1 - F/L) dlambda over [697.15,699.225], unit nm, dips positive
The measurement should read 0.02 nm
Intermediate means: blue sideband 52.9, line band 53.7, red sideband 54.6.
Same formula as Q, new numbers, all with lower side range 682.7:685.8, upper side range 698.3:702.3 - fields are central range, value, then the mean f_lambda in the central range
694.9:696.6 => 0.08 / 51.6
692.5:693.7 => 0.00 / 53.9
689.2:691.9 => -0.05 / 54.5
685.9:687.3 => -0.04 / 54.5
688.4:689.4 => 0.01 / 52.6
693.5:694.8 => 0.04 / 52.3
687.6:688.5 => -0.01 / 53.6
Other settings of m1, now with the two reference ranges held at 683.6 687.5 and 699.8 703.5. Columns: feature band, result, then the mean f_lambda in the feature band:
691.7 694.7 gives 0.01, 53.4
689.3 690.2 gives -0.02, 54.5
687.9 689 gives 0.02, 52.8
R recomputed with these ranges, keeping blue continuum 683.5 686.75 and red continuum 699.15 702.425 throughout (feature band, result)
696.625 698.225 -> 0.01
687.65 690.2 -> 0.00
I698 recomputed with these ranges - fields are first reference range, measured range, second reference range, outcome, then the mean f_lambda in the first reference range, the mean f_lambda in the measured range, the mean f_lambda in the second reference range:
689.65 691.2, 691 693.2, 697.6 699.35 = 0.02 nm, 54.9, 54.1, 53.7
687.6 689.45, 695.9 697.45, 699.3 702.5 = 0.00 nm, 53.1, 54.2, 54.9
